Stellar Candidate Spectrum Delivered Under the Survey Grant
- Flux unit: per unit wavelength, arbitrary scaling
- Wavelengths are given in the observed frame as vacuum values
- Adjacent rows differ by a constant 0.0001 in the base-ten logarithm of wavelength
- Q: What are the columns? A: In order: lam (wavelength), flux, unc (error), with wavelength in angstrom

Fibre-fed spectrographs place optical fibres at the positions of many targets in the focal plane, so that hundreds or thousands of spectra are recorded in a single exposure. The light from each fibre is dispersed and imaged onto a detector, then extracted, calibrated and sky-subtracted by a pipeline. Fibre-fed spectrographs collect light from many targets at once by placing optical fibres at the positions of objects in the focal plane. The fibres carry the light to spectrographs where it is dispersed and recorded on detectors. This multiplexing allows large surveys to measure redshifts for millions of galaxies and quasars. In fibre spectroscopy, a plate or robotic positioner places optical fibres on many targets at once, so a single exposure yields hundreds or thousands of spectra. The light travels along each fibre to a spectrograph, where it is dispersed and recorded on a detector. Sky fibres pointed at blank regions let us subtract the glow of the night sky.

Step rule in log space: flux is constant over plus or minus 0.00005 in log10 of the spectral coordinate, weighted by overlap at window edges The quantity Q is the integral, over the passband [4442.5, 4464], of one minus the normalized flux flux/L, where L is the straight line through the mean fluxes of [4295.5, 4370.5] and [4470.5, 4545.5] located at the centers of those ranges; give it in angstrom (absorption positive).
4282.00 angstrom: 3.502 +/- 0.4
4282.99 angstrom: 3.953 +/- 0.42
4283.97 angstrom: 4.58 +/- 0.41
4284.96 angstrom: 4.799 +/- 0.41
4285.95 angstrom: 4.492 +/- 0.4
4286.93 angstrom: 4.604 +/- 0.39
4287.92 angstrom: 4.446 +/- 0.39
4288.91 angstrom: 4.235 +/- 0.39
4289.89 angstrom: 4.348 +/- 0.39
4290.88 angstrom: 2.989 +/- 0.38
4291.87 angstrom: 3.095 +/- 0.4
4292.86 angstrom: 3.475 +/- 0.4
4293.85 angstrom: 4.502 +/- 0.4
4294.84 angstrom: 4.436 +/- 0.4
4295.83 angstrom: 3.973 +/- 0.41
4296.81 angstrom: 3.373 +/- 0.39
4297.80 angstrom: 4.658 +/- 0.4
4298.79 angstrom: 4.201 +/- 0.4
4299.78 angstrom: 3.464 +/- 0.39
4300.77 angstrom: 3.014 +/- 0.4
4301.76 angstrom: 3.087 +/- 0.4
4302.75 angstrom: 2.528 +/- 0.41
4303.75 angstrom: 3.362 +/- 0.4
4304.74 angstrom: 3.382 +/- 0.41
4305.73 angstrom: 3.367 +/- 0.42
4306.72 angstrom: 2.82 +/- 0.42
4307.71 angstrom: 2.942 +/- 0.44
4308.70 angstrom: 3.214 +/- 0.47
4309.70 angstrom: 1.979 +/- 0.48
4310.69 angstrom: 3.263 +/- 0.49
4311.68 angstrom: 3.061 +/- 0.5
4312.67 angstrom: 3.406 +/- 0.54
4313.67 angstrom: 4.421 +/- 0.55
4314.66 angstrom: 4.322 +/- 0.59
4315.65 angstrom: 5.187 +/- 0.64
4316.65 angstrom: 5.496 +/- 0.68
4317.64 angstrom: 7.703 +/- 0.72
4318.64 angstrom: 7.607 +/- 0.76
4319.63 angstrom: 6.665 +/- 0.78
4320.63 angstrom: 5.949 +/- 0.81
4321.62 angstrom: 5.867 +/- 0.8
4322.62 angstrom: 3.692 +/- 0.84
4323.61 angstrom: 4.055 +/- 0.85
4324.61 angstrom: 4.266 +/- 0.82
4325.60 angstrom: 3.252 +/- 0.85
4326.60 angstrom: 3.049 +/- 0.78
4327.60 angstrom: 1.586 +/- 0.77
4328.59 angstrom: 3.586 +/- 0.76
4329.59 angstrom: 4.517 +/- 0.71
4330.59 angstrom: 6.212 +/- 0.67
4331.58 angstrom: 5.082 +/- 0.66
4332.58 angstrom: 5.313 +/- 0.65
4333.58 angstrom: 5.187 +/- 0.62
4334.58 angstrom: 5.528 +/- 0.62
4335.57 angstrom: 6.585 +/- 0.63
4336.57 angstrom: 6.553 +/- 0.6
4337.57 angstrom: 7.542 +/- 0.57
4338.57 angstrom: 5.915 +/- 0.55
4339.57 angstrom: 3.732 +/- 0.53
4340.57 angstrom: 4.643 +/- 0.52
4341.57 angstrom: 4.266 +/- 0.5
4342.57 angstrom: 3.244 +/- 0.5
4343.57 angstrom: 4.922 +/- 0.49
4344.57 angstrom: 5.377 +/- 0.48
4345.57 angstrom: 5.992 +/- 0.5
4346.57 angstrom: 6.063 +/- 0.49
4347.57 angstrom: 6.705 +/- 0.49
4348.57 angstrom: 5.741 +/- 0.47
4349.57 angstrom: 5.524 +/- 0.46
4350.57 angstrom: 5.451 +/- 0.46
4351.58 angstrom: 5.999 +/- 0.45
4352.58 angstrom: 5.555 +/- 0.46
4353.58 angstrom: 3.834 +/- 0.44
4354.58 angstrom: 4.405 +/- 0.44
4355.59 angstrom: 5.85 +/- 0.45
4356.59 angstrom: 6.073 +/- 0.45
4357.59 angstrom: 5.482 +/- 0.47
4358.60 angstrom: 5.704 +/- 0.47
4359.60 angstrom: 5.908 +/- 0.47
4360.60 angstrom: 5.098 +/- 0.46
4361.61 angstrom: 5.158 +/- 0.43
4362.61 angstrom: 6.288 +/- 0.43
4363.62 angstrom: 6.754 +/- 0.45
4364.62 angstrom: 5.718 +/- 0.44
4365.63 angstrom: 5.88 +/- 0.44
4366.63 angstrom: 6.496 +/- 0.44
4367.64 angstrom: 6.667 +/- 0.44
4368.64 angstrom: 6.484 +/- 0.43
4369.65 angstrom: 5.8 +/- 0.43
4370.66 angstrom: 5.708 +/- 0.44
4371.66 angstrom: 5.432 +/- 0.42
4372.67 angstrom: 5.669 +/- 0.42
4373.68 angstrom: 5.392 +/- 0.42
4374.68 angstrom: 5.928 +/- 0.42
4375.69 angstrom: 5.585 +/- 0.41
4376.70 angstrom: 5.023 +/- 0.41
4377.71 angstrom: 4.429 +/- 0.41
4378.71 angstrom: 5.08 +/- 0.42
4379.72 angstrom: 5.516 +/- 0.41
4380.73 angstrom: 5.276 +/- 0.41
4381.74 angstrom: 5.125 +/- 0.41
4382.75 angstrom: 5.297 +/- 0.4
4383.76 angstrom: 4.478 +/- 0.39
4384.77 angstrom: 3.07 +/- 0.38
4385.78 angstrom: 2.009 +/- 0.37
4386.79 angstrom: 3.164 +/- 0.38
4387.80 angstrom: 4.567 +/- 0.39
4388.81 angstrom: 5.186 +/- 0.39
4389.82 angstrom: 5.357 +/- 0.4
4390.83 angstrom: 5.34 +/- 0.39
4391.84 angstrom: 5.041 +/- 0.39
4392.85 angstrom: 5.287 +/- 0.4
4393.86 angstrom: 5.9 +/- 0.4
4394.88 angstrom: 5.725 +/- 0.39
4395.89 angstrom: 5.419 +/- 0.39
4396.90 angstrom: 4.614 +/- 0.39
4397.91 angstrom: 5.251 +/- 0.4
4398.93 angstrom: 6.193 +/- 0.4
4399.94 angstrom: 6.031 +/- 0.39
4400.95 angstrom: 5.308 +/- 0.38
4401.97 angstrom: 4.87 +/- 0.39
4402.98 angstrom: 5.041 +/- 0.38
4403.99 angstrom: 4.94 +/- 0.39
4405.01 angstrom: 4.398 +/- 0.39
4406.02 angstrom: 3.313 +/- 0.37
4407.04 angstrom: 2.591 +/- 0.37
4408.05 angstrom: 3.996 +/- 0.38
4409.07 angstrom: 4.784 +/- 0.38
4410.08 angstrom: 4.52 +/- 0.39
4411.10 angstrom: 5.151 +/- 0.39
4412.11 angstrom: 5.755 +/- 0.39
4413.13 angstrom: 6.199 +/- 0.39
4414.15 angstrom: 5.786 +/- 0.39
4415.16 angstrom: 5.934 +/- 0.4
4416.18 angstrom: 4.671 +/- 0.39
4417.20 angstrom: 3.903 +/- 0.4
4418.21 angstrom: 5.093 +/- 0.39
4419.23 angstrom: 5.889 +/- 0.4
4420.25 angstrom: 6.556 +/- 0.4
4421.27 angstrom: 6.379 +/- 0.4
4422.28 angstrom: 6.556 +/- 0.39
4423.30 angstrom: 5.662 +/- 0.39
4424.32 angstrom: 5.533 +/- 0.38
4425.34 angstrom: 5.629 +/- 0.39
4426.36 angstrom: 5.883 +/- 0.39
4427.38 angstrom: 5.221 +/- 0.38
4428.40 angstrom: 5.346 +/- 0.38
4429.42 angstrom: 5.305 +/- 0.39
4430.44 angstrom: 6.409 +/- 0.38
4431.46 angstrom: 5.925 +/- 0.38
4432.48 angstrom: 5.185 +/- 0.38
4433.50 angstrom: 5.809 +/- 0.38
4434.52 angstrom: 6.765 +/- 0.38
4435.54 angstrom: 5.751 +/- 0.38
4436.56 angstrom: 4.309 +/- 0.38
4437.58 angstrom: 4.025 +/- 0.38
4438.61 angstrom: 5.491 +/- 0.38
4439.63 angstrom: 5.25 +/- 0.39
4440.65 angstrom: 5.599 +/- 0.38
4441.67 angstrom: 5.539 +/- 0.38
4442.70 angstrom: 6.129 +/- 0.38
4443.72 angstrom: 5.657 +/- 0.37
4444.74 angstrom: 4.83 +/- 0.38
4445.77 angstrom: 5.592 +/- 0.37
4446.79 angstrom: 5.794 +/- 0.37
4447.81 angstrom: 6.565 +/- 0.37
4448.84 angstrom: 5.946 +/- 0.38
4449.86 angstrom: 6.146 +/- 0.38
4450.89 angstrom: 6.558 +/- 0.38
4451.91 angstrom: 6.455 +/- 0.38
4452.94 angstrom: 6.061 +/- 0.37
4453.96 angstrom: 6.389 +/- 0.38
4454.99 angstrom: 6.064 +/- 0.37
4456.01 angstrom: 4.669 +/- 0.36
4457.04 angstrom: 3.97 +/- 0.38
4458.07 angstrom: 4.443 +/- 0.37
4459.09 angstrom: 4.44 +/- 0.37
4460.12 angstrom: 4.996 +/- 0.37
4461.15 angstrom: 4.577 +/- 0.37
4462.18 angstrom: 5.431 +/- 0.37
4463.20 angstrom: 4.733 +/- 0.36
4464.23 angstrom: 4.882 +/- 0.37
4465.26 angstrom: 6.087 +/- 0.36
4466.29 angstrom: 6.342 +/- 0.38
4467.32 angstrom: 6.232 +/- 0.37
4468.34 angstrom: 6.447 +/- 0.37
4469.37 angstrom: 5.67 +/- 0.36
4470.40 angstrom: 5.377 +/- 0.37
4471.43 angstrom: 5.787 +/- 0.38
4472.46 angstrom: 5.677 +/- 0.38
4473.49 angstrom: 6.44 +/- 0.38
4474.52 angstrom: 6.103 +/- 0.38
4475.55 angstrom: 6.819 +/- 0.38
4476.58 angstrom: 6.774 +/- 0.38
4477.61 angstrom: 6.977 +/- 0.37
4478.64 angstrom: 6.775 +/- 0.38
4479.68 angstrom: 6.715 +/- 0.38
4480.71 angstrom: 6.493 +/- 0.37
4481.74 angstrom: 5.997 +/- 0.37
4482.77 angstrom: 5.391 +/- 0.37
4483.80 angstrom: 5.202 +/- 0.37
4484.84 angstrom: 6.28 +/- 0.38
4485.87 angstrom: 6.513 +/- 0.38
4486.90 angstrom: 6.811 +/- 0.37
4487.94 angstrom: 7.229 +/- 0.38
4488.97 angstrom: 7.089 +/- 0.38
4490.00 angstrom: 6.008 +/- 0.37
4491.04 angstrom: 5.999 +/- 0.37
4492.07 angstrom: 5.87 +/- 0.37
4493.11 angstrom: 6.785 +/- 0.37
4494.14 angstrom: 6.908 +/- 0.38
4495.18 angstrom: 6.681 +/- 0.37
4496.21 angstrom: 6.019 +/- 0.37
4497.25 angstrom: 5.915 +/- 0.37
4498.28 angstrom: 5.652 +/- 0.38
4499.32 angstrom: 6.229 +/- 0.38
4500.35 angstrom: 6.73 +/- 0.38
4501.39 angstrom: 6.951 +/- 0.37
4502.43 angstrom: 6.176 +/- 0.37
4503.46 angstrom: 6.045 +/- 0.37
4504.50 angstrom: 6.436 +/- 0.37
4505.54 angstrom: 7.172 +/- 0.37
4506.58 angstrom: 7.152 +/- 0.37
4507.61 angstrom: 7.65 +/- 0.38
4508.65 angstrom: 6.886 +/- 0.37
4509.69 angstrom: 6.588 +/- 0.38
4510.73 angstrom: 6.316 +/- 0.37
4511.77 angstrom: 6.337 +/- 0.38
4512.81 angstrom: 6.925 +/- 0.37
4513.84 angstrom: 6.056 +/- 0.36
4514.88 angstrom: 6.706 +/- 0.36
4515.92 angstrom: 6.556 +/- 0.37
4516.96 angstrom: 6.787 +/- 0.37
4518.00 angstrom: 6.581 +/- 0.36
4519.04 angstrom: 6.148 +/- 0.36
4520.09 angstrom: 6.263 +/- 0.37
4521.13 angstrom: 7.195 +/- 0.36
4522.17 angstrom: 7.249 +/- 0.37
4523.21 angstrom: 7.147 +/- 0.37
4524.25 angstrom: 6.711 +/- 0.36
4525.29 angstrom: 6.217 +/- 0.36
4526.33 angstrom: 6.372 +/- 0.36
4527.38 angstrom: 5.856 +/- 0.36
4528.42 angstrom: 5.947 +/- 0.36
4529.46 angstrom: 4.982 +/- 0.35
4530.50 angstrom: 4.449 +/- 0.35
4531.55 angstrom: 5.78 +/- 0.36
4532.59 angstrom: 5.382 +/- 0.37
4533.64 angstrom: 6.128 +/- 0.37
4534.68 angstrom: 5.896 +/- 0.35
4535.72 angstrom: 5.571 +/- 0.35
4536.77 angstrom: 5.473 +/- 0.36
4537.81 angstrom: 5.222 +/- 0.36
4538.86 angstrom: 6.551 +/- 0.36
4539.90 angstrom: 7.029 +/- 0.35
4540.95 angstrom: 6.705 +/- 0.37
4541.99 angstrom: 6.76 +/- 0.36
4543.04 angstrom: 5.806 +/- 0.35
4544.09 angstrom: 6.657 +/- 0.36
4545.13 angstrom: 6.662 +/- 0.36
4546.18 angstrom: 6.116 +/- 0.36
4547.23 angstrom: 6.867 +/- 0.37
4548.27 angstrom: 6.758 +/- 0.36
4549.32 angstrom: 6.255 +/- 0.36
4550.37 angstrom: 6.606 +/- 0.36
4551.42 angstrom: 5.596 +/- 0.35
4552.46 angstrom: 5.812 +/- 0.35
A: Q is 1.5 angstrom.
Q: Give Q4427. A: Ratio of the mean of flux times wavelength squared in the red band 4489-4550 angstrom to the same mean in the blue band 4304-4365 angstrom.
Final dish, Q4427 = 1.40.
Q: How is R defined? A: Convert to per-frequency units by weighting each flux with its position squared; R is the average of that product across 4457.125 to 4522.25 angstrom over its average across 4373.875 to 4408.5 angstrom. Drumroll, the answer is 1.3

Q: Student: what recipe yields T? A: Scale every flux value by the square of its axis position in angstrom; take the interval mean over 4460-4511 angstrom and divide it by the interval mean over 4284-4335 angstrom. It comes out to 1.6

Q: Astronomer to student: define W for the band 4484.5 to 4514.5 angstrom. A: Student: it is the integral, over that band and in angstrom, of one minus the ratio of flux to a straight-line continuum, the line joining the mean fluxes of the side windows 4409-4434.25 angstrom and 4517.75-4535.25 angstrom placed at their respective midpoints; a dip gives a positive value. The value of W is -2.7 angstrom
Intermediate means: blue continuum 5.59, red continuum 6.13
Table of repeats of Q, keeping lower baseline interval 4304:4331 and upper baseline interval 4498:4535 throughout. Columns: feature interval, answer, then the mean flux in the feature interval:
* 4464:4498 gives -1.4 angstrom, 6.26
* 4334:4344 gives -1.9 angstrom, 5.29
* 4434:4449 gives 0.1 angstrom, 5.54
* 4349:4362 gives -2.1 angstrom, 5.39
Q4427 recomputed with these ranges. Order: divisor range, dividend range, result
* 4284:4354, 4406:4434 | 1.24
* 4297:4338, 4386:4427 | 1.22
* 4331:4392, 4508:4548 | 1.27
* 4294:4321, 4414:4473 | 1.44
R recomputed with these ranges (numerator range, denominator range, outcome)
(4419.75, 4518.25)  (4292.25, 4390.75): 1.32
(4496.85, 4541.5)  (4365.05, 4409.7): 1.33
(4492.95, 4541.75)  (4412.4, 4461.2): 1.18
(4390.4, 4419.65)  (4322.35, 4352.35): 1.04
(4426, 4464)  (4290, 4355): 1.28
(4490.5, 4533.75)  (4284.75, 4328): 1.73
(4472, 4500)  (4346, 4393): 1.25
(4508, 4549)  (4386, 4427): 1.29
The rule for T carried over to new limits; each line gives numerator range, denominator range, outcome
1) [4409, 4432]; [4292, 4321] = 1.44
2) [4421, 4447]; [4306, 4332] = 1.36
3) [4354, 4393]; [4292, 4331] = 1.34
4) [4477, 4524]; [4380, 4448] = 1.30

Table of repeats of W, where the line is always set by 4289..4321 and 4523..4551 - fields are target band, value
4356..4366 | -2.8 angstrom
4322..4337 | -1.1 angstrom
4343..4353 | -2.9 angstrom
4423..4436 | -1.4 angstrom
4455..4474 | 0.4 angstrom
